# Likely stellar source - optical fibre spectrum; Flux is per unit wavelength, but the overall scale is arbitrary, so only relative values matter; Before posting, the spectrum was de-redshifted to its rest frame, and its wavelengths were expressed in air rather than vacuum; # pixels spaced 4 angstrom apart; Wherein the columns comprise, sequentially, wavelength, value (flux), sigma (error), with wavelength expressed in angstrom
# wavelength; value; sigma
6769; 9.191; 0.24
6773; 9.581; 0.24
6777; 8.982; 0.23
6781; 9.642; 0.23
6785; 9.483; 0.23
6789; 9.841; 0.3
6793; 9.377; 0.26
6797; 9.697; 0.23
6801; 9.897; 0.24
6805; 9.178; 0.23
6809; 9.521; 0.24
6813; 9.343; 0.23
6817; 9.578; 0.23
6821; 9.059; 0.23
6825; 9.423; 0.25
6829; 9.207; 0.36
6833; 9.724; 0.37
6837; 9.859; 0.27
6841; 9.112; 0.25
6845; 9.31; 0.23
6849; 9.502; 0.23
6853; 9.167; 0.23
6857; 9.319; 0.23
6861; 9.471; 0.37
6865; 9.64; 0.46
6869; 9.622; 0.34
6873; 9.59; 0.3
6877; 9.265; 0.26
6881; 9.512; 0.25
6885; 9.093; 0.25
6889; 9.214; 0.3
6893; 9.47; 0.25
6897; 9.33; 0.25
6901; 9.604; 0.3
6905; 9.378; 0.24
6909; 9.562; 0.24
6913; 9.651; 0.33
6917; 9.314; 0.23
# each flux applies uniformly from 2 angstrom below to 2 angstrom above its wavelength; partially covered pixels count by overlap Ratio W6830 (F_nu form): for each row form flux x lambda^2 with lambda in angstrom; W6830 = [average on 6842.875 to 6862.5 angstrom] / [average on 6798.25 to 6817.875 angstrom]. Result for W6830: 1.0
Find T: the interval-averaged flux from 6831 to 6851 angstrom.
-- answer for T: 9.5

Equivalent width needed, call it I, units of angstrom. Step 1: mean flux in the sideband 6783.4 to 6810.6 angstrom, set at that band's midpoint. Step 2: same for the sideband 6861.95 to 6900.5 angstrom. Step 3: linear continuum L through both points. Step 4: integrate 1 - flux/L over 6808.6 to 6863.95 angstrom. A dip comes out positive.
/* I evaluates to 0.6 angstrom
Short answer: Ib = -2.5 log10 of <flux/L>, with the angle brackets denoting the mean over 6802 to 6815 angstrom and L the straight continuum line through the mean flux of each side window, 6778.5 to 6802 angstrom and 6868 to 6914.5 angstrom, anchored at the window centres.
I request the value 0.02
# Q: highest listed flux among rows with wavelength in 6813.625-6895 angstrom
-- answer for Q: 9.859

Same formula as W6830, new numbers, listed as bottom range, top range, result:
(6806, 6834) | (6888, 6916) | 1.03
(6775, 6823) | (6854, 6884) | 1.02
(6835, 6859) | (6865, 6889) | 1.01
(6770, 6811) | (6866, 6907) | 1.02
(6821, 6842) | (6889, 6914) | 1.02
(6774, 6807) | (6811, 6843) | 1.00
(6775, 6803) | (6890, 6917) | 1.02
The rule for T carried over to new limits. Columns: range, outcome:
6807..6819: 9.48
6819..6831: 9.23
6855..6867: 9.48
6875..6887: 9.29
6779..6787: 9.56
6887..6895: 9.34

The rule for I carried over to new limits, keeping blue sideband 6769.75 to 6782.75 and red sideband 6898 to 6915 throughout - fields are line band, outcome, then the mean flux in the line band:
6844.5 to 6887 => 0.3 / 9.41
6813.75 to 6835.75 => 0.1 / 9.41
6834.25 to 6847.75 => 0.0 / 9.45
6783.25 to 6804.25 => -0.5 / 9.63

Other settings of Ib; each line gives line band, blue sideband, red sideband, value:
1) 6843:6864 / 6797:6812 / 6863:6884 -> 0.017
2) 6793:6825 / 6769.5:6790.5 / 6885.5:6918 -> 0.001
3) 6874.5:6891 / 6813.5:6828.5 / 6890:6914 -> 0.019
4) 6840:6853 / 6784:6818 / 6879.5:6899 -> 0.015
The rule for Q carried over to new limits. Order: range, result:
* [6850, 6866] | 9.64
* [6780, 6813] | 9.897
